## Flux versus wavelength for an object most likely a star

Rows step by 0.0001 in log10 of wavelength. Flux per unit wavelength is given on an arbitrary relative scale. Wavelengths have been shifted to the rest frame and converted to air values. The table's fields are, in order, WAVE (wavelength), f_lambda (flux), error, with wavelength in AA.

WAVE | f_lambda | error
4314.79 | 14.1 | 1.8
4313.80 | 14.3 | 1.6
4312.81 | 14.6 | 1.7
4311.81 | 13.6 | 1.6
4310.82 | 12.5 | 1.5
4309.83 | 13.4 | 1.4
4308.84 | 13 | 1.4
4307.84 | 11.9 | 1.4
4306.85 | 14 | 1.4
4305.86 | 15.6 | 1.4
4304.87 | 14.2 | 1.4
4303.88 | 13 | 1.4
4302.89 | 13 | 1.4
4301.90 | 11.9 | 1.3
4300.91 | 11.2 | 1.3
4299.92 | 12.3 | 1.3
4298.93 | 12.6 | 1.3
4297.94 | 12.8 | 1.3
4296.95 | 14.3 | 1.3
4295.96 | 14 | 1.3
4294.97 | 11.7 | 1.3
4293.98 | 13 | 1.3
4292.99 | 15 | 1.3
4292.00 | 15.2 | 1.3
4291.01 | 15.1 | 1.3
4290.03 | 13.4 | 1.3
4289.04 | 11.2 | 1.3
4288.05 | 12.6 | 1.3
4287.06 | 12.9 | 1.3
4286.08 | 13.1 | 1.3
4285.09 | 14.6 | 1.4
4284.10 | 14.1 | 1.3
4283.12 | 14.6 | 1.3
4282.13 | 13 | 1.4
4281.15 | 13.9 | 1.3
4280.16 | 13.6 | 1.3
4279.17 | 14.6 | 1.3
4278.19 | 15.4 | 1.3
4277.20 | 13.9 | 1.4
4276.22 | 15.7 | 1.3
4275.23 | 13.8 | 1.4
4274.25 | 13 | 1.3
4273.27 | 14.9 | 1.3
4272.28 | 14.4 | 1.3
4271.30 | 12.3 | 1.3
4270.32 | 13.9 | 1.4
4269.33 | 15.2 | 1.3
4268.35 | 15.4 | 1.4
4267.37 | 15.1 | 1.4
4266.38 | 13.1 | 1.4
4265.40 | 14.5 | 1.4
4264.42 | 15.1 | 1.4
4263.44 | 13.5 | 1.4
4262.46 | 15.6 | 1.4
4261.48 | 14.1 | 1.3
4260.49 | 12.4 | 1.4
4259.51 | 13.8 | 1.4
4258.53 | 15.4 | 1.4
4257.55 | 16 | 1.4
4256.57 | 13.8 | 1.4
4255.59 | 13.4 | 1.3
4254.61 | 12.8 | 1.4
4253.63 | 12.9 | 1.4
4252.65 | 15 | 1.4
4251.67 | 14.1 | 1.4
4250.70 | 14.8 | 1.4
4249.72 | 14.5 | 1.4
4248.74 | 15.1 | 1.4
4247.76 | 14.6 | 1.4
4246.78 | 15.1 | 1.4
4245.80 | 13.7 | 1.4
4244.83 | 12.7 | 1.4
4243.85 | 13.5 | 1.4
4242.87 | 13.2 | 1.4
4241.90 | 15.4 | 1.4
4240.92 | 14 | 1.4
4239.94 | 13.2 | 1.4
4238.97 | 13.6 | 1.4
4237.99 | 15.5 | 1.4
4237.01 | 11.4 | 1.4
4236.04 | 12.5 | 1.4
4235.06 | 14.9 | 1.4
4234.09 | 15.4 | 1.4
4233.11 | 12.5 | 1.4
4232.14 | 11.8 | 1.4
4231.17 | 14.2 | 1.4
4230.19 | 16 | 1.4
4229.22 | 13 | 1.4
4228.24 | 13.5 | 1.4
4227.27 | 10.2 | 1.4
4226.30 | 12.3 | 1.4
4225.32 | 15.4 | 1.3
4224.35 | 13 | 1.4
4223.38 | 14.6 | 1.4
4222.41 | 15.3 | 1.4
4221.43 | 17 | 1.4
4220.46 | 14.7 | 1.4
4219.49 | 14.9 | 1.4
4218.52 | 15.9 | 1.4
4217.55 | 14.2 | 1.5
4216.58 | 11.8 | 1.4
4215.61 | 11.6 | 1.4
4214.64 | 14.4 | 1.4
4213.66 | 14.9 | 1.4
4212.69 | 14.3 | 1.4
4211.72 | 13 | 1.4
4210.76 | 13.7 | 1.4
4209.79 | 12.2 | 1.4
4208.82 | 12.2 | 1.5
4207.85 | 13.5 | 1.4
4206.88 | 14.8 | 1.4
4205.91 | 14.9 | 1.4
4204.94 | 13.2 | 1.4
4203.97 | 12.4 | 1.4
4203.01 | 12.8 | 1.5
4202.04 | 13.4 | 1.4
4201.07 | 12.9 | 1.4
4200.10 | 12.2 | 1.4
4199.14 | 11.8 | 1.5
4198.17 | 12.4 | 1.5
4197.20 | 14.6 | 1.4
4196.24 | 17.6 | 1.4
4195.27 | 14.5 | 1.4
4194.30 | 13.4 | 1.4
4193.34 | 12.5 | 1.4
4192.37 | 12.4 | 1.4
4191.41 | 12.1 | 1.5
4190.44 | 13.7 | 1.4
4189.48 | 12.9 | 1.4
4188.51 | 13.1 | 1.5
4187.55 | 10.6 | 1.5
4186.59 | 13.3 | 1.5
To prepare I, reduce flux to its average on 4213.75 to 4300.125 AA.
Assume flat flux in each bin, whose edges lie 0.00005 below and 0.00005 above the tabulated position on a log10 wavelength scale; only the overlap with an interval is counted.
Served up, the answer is 13.9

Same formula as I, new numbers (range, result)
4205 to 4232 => 13.9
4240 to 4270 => 14.2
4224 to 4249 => 13.7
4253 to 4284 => 14.2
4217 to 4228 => 14.3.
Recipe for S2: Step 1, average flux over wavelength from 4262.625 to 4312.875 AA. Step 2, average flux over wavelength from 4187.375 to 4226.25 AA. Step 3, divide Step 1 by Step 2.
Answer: 1.0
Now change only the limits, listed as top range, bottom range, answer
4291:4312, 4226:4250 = 0.97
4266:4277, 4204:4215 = 1.04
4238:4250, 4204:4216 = 1.04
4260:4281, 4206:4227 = 1.02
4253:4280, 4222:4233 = 1.05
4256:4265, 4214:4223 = 1.00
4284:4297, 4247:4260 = 0.94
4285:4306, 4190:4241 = 0.97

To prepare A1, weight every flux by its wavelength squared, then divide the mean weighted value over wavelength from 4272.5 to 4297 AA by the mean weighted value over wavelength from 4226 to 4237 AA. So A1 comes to 1.1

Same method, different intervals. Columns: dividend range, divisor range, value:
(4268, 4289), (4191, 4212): 1.09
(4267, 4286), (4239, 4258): 1.03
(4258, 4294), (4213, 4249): 1.03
